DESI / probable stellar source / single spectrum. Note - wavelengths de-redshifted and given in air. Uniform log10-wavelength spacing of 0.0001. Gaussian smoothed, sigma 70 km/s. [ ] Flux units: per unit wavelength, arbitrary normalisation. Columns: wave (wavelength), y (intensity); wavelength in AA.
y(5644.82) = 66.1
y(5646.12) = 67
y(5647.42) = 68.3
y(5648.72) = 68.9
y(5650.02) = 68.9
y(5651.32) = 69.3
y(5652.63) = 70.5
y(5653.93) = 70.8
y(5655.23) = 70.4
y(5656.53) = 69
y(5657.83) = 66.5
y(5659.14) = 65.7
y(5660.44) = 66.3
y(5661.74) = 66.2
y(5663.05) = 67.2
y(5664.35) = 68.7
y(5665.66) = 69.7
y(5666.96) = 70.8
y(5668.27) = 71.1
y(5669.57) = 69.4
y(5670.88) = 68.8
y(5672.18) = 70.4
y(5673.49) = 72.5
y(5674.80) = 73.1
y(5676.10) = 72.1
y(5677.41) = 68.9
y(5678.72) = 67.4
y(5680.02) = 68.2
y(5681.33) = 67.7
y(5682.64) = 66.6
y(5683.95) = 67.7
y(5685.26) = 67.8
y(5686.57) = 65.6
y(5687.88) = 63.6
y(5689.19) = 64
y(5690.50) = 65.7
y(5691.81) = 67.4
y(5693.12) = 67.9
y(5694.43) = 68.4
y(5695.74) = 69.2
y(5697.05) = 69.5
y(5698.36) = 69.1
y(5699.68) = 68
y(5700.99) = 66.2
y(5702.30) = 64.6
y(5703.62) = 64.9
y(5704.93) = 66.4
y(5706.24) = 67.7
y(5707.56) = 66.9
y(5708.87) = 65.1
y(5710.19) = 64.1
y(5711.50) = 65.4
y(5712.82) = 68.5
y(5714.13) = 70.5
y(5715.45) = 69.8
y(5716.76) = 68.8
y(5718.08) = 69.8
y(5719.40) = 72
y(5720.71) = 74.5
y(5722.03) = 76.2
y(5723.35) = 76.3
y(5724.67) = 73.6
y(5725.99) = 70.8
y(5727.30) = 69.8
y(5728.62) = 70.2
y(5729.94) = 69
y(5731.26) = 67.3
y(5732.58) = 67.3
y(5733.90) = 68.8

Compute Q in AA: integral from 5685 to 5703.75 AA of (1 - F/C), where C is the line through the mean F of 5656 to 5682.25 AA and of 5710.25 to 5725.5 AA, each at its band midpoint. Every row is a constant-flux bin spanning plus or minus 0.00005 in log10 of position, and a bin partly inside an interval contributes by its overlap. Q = 0.9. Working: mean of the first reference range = 69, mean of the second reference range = 71.1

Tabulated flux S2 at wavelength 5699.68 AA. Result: 68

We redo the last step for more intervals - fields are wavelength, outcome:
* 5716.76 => 68.8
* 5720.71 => 74.5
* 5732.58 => 67.3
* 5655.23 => 70.4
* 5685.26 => 67.8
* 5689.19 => 64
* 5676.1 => 72.1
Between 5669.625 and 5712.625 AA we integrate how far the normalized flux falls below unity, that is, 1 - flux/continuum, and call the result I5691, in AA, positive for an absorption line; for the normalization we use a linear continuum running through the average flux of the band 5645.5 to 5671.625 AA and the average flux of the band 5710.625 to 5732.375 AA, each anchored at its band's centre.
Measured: 1.3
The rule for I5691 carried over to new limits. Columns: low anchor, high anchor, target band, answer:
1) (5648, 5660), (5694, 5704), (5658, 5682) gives -0.2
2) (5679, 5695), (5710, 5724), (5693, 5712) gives 0.5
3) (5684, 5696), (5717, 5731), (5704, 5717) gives 0.5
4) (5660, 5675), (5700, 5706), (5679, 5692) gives 0.2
